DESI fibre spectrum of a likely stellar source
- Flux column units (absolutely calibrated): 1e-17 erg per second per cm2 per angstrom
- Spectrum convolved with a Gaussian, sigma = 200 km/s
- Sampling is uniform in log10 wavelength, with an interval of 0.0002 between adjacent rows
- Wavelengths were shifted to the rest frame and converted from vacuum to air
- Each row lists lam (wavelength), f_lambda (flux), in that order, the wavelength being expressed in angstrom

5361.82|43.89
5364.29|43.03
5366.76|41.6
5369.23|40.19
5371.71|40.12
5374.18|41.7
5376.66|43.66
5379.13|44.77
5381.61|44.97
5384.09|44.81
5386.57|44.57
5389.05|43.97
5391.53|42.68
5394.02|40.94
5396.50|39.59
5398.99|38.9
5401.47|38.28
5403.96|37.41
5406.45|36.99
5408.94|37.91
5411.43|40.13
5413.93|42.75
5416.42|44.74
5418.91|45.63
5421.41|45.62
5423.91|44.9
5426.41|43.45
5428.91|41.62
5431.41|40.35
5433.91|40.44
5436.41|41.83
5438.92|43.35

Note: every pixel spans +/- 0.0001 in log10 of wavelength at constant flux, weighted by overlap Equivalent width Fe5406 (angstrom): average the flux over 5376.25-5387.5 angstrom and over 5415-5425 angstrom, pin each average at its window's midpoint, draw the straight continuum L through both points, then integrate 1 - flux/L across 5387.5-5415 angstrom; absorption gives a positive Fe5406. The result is 3.0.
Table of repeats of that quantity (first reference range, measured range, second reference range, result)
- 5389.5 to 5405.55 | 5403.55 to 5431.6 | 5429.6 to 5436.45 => -1.1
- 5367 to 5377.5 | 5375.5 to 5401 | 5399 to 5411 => -2.0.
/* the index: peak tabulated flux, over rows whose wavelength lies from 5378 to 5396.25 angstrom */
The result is 44.97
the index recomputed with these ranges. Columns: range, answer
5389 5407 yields 43.97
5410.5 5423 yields 45.63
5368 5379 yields 43.66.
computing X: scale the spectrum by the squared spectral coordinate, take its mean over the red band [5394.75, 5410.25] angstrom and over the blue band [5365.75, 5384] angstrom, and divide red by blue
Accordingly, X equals 0.91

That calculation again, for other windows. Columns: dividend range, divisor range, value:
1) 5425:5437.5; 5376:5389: 0.95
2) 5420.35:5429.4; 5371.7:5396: 1.03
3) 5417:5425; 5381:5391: 1.03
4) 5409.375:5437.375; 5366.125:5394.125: 1.01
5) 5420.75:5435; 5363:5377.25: 1.05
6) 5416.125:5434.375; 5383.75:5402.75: 1.06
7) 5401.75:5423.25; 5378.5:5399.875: 0.97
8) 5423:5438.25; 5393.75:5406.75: 1.10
